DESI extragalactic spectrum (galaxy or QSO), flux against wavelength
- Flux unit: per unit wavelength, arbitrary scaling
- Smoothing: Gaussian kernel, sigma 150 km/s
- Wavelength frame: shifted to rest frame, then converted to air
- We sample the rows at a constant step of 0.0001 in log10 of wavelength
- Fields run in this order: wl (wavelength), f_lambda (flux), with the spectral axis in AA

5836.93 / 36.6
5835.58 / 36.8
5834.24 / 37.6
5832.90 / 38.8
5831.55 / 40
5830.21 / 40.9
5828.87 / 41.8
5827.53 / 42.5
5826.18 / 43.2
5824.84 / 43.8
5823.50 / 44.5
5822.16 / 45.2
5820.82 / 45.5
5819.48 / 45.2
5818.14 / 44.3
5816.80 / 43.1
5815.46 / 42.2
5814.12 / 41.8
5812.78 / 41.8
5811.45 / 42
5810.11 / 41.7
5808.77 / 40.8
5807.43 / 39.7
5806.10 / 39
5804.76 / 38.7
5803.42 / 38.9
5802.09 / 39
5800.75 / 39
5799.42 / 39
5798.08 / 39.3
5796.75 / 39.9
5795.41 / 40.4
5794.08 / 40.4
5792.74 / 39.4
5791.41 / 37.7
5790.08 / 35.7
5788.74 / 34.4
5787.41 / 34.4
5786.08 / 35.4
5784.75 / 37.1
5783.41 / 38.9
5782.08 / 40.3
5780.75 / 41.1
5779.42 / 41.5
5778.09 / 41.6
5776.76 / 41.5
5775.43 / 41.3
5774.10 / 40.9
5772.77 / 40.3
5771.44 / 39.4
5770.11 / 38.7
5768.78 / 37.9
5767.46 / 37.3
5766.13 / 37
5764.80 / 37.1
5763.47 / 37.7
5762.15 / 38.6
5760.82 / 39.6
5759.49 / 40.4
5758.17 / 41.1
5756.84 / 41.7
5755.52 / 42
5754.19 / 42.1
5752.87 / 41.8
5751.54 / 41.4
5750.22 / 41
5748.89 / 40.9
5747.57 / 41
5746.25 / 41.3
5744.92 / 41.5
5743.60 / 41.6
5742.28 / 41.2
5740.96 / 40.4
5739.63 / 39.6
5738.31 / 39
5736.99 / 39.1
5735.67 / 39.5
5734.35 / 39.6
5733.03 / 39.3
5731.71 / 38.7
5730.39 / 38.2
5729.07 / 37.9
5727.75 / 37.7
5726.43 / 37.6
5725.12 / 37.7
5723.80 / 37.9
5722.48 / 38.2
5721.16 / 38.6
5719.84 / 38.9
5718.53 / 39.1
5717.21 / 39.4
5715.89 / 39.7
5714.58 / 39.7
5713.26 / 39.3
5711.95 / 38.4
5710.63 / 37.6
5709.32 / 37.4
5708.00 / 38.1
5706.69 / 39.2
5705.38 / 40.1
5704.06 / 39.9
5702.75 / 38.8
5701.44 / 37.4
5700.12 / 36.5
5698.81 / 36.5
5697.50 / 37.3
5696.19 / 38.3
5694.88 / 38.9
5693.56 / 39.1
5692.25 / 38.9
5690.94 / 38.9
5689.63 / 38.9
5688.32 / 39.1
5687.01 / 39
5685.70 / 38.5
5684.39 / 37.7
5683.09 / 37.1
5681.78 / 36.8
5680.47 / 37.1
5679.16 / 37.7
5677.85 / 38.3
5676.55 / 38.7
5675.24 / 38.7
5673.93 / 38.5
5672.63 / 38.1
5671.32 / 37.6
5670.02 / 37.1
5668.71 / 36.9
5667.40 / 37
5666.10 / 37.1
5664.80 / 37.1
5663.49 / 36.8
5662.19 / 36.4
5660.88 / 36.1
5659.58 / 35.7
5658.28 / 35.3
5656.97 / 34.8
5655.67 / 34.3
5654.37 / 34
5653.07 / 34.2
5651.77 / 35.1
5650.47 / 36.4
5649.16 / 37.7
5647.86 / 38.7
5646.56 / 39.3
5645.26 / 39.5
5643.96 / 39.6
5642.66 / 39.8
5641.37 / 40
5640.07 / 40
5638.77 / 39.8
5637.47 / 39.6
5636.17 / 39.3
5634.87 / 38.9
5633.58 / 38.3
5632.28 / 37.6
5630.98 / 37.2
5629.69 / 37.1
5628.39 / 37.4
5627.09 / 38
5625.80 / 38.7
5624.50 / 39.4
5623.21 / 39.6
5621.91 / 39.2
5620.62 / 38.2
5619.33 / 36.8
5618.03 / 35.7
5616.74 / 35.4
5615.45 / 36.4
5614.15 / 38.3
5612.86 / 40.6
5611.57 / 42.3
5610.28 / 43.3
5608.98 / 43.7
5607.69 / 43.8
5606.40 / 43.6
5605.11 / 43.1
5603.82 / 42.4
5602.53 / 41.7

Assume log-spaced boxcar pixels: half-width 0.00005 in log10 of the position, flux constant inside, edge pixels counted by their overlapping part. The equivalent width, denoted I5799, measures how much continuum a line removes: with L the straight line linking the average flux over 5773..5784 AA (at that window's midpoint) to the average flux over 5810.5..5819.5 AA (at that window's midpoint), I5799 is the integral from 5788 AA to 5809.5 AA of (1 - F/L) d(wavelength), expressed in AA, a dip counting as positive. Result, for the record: 1.6 AA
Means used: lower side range 40.9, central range 38.8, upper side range 42.7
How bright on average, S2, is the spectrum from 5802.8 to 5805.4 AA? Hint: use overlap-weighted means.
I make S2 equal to 38.7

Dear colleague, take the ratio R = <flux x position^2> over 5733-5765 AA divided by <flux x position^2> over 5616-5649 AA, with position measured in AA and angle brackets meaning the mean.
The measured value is 1.1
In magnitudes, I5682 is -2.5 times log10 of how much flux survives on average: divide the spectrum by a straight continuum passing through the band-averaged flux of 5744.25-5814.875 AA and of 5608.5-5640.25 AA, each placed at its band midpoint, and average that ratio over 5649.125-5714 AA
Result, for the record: 0.046 mag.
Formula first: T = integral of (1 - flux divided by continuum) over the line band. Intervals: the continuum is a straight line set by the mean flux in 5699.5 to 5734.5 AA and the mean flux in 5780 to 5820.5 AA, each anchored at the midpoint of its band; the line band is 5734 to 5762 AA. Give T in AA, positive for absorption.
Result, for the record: -1.2 AA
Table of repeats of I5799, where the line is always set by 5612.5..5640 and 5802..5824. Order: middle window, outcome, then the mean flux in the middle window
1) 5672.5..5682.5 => 0.3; 38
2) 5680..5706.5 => 0.9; 38.3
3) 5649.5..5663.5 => 1.2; 35.4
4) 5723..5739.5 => 0.7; 38.6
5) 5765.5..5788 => 1.2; 39.1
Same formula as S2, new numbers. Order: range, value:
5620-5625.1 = 39.1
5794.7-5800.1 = 39.7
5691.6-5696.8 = 38.8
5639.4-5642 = 40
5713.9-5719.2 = 39.5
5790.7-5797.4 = 39.5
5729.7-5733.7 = 38.7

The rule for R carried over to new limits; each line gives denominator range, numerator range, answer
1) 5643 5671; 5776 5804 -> 1.11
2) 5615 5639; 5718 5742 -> 1.06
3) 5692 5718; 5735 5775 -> 1.06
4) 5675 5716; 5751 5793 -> 1.05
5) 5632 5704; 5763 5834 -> 1.11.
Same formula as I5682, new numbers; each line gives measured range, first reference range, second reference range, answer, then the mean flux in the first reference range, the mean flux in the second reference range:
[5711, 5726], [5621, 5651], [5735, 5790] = 0.016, 38.7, 39.7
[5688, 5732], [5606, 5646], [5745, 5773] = 0.034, 39.2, 39.9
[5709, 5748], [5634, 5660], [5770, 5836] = -0.003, 37.6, 40.4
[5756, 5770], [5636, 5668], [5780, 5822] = 0.011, 37.3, 39.9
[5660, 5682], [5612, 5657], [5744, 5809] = 0.027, 37.9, 39.5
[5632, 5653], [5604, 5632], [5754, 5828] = 0.026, 39.4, 40.2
